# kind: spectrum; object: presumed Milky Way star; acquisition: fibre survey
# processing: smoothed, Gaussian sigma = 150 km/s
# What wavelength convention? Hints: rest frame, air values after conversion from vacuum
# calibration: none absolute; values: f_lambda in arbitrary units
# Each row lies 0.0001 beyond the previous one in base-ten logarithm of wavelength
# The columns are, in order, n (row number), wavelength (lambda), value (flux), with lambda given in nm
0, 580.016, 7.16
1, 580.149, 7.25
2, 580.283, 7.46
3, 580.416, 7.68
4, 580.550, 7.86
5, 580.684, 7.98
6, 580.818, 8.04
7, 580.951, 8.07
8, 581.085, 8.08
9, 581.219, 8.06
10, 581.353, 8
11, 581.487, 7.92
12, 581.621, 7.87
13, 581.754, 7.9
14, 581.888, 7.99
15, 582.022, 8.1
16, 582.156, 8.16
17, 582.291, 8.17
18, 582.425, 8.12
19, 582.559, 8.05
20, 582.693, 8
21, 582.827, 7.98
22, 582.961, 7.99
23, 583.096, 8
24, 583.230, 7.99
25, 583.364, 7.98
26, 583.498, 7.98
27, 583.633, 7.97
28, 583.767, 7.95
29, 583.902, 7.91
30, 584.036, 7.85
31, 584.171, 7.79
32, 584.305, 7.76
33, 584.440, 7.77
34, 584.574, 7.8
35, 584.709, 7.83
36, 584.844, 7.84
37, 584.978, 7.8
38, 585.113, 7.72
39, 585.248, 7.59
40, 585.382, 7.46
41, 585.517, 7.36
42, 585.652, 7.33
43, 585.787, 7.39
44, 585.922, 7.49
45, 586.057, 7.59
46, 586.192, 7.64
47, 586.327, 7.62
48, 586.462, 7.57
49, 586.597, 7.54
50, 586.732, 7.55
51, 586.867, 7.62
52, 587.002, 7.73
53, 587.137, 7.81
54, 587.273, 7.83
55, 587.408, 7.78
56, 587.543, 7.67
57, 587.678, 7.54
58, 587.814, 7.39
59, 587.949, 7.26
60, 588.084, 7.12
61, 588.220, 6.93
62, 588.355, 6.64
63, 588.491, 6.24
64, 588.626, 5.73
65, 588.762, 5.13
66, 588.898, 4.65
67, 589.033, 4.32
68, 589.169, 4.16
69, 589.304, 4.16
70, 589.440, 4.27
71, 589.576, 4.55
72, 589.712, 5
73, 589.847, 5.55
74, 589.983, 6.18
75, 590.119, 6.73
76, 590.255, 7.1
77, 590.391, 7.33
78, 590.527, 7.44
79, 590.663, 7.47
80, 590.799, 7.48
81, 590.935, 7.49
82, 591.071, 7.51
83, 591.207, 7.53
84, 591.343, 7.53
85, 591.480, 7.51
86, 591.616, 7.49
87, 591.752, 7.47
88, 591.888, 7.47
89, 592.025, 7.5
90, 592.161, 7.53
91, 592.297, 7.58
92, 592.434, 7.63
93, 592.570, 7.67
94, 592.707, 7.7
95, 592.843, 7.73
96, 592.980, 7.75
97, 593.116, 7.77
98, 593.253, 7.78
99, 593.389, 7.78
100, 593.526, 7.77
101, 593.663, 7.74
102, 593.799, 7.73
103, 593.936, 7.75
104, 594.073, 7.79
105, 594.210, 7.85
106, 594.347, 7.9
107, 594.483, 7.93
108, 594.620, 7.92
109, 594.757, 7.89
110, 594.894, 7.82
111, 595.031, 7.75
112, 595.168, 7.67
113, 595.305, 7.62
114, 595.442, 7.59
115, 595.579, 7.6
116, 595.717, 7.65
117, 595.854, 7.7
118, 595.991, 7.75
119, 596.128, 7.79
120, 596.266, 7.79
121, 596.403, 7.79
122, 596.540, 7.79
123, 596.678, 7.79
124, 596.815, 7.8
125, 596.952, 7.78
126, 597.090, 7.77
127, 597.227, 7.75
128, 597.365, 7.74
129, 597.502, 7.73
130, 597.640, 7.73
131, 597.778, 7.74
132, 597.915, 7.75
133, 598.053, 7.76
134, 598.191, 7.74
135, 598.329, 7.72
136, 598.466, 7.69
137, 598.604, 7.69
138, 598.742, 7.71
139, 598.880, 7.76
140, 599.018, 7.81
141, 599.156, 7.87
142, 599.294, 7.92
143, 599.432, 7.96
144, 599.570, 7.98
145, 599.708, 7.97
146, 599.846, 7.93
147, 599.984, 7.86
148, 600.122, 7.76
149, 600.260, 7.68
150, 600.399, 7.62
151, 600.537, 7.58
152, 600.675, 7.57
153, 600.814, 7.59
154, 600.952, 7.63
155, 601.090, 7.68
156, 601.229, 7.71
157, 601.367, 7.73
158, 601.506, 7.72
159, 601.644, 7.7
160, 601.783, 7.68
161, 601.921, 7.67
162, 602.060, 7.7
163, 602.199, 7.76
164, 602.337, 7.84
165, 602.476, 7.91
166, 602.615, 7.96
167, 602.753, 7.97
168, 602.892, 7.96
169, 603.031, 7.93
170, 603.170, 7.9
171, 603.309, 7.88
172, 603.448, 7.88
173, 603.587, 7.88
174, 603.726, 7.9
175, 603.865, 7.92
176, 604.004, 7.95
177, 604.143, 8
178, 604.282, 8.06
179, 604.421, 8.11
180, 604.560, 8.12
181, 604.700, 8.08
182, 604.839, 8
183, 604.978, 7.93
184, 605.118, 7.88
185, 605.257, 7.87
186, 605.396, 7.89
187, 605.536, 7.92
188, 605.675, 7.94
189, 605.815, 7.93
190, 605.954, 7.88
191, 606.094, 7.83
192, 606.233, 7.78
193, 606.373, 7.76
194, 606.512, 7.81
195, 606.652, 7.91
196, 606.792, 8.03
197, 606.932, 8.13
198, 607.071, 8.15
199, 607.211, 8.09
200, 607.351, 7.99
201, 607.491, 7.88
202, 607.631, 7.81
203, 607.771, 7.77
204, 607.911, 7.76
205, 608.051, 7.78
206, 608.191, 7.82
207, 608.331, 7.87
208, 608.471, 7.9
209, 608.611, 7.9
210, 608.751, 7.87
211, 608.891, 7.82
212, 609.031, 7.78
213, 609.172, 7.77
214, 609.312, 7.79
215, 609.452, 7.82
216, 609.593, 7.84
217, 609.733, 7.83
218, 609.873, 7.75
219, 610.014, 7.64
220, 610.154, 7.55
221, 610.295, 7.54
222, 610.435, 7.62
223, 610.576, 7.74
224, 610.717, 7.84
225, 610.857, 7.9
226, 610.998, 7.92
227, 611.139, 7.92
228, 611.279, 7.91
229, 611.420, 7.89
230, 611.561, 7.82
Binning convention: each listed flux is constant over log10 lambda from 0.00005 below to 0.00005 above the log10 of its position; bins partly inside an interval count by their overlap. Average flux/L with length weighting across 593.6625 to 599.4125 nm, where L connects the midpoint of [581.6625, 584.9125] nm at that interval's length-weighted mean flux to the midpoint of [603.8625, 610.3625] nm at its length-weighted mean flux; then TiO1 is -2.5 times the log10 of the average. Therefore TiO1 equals 0.021 mag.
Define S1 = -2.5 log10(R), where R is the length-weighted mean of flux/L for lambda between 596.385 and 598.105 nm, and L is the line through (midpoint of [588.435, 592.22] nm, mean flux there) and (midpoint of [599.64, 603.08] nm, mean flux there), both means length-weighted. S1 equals -0.07 mag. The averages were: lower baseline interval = 6.38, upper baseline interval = 7.76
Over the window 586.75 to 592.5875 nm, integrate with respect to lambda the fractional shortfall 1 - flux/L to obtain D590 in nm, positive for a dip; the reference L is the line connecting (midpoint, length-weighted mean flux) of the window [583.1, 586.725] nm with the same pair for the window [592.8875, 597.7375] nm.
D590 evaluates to 0.74 nm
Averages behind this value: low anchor 7.72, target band 6.76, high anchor 7.76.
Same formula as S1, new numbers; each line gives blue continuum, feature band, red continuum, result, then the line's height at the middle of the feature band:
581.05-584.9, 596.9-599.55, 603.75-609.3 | 0.022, 7.93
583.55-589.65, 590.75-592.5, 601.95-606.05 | -0.033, 7.29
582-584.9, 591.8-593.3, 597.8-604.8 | 0.034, 7.89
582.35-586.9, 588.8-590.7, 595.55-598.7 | 0.353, 7.75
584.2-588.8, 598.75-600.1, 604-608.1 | -0.018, 7.75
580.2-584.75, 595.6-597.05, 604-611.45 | 0.021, 7.9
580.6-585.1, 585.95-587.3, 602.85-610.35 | 0.043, 7.95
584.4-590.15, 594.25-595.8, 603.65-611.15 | -0.079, 7.22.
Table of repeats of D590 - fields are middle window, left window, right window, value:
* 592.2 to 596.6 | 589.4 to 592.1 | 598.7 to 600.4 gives -0.29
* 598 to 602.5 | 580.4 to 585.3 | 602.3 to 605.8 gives 0.11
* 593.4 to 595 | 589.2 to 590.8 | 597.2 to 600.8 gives -0.23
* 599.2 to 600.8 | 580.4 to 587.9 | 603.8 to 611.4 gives 0.01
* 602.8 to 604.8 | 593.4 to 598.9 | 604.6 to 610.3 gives -0.04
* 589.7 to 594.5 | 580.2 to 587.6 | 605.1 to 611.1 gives 0.23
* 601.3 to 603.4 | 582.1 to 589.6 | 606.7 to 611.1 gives -0.04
